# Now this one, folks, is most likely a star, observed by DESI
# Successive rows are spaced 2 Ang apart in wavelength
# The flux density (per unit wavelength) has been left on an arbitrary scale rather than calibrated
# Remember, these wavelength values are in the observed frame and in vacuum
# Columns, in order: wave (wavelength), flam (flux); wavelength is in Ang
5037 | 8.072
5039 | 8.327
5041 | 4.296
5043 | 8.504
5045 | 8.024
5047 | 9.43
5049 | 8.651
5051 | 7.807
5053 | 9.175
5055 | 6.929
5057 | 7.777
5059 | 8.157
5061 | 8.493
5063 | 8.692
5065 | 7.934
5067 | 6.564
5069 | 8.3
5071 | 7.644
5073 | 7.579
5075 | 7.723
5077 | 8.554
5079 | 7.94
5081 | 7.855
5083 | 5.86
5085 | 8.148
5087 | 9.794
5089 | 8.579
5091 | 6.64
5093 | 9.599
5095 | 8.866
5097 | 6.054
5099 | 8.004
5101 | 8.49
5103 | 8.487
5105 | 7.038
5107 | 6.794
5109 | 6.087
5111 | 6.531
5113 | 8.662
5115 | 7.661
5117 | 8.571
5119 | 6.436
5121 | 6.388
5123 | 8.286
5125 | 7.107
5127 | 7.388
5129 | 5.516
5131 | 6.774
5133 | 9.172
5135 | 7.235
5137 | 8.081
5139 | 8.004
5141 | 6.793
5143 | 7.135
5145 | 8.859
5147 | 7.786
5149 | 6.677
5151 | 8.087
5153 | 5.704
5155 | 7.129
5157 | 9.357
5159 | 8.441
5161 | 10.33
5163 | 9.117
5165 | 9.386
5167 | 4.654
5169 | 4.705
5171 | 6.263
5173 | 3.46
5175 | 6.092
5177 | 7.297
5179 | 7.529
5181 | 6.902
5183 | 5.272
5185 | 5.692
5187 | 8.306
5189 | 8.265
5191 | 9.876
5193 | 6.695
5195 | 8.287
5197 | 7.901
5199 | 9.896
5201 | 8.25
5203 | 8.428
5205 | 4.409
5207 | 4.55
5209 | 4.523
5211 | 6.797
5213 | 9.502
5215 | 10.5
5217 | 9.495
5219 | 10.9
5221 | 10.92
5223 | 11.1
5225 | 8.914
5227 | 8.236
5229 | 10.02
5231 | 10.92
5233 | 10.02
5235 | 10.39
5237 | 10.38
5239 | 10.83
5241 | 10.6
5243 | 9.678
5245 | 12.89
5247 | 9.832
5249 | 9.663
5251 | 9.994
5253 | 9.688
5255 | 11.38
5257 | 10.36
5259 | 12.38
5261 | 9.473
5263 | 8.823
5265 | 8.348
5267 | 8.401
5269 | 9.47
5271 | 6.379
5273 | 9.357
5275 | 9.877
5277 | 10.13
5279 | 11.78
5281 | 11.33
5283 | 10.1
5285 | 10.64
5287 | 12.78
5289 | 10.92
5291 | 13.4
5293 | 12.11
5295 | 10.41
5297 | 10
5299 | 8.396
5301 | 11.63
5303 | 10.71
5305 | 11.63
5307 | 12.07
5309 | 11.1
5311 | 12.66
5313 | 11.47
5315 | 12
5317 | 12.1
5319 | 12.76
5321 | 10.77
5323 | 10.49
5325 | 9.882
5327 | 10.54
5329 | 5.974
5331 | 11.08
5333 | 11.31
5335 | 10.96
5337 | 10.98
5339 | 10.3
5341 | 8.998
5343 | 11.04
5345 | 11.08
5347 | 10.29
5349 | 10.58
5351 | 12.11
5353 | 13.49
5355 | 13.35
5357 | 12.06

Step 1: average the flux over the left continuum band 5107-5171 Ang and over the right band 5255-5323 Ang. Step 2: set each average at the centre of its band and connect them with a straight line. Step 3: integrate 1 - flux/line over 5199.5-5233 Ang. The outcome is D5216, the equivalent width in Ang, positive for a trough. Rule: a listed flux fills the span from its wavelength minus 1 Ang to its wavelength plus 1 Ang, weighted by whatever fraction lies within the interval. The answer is 1.9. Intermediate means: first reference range 7.46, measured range 8.65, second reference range 10.7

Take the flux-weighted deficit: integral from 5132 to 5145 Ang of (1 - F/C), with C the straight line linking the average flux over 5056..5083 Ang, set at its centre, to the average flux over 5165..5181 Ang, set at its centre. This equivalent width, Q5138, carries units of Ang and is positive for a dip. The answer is -2.3 Ang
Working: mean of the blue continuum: 7.86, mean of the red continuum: 6.02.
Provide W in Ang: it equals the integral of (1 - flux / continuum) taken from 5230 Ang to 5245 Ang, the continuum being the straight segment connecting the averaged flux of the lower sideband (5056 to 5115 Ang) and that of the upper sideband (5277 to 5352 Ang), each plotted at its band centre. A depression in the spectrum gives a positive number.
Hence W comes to -1.0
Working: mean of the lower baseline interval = 7.82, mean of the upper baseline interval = 11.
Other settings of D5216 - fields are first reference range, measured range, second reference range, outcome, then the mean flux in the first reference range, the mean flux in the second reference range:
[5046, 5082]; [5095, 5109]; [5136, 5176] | 0.5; 8.07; 7.3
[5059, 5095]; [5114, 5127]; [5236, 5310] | 1.8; 8.02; 10.5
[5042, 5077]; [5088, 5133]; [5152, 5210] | 1.2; 8.09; 7.13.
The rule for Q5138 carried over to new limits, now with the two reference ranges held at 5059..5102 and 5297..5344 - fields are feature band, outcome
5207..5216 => 1.9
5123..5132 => 1.7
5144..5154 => 1.5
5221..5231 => -0.2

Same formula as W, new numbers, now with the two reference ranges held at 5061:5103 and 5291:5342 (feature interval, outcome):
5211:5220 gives -0.1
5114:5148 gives 4.3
